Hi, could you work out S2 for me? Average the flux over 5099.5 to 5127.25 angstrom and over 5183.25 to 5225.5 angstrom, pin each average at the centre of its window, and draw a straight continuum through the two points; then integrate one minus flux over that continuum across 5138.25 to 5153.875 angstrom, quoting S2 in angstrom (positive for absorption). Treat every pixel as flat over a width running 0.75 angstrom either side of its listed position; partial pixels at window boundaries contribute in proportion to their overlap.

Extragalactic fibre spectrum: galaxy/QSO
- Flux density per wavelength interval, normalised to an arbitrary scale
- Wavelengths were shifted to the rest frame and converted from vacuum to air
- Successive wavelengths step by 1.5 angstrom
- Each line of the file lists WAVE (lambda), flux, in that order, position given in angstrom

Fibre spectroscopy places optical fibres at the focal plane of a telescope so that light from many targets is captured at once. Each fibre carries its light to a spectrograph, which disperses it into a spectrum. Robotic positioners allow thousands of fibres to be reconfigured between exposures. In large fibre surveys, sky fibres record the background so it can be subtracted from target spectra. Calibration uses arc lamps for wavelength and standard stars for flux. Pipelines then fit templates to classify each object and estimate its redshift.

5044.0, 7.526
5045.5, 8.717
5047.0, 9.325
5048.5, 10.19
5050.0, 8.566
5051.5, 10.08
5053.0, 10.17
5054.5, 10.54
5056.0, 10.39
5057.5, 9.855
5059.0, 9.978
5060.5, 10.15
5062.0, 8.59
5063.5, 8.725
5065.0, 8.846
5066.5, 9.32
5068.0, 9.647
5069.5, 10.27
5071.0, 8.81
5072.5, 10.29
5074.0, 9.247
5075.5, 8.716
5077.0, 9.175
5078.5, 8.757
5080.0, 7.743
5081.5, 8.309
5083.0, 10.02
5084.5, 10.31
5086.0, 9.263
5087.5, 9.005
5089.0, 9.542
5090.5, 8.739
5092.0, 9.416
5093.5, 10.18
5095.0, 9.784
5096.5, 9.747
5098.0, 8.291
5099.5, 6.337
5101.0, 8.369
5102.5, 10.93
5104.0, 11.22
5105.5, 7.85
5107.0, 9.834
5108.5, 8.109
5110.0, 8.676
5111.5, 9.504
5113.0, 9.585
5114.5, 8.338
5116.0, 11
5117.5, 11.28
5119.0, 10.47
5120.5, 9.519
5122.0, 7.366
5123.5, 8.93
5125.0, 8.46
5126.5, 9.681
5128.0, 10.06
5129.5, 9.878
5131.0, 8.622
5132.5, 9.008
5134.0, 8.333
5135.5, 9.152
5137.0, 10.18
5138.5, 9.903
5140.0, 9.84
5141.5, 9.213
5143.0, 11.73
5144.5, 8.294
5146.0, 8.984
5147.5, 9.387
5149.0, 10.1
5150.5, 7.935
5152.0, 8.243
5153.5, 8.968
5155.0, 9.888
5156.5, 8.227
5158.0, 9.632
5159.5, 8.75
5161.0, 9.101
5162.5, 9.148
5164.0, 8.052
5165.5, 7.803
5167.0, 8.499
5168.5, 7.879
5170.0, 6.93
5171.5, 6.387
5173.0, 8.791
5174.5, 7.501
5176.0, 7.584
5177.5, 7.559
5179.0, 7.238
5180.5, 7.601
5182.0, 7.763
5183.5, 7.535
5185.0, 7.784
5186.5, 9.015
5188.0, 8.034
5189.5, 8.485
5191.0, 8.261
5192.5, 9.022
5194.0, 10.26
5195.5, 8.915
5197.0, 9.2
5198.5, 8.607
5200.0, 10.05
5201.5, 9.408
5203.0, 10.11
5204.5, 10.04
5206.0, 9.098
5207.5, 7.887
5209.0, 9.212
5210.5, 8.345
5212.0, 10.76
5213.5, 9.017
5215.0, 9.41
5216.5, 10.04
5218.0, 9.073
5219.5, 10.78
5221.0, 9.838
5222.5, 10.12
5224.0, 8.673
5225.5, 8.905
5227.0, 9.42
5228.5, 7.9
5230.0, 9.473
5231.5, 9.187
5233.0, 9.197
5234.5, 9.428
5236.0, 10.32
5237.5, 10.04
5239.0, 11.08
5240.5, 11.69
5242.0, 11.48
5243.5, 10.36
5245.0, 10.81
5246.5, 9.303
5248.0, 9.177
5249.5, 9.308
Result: -0.1 angstrom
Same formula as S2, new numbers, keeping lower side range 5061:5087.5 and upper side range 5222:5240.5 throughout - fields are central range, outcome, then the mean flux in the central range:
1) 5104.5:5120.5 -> -0.4 angstrom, 9.49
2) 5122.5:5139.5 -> 0.1 angstrom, 9.27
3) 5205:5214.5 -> 0.4 angstrom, 9.09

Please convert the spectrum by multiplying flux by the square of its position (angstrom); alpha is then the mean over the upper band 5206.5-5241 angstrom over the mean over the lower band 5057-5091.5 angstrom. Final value 1.1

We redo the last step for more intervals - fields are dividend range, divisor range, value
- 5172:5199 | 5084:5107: 0.92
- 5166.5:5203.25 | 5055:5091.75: 0.93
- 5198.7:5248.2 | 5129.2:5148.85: 1.06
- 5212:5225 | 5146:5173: 1.16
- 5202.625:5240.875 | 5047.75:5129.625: 1.07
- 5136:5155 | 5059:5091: 1.05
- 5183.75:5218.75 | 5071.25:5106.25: 1.04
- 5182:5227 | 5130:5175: 1.06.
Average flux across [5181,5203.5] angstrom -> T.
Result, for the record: 8.8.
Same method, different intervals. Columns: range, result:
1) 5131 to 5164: 9.2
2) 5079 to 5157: 9.27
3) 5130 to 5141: 9.3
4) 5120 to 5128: 8.89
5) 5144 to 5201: 8.46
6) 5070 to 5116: 9.17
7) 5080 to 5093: 9.25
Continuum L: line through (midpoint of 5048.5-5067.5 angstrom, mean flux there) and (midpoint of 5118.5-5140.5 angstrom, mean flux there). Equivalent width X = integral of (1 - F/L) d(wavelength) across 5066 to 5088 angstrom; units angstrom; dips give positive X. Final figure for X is 0.63 angstrom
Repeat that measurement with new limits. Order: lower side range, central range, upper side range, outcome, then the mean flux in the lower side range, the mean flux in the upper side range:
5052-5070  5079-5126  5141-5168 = 0.77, 9.7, 8.99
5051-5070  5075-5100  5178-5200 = 1.08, 9.72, 8.45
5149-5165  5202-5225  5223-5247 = 0.18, 8.84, 9.84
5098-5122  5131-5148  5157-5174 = -1.31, 9.3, 8.26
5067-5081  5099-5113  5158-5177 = -0.41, 9.17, 8.09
